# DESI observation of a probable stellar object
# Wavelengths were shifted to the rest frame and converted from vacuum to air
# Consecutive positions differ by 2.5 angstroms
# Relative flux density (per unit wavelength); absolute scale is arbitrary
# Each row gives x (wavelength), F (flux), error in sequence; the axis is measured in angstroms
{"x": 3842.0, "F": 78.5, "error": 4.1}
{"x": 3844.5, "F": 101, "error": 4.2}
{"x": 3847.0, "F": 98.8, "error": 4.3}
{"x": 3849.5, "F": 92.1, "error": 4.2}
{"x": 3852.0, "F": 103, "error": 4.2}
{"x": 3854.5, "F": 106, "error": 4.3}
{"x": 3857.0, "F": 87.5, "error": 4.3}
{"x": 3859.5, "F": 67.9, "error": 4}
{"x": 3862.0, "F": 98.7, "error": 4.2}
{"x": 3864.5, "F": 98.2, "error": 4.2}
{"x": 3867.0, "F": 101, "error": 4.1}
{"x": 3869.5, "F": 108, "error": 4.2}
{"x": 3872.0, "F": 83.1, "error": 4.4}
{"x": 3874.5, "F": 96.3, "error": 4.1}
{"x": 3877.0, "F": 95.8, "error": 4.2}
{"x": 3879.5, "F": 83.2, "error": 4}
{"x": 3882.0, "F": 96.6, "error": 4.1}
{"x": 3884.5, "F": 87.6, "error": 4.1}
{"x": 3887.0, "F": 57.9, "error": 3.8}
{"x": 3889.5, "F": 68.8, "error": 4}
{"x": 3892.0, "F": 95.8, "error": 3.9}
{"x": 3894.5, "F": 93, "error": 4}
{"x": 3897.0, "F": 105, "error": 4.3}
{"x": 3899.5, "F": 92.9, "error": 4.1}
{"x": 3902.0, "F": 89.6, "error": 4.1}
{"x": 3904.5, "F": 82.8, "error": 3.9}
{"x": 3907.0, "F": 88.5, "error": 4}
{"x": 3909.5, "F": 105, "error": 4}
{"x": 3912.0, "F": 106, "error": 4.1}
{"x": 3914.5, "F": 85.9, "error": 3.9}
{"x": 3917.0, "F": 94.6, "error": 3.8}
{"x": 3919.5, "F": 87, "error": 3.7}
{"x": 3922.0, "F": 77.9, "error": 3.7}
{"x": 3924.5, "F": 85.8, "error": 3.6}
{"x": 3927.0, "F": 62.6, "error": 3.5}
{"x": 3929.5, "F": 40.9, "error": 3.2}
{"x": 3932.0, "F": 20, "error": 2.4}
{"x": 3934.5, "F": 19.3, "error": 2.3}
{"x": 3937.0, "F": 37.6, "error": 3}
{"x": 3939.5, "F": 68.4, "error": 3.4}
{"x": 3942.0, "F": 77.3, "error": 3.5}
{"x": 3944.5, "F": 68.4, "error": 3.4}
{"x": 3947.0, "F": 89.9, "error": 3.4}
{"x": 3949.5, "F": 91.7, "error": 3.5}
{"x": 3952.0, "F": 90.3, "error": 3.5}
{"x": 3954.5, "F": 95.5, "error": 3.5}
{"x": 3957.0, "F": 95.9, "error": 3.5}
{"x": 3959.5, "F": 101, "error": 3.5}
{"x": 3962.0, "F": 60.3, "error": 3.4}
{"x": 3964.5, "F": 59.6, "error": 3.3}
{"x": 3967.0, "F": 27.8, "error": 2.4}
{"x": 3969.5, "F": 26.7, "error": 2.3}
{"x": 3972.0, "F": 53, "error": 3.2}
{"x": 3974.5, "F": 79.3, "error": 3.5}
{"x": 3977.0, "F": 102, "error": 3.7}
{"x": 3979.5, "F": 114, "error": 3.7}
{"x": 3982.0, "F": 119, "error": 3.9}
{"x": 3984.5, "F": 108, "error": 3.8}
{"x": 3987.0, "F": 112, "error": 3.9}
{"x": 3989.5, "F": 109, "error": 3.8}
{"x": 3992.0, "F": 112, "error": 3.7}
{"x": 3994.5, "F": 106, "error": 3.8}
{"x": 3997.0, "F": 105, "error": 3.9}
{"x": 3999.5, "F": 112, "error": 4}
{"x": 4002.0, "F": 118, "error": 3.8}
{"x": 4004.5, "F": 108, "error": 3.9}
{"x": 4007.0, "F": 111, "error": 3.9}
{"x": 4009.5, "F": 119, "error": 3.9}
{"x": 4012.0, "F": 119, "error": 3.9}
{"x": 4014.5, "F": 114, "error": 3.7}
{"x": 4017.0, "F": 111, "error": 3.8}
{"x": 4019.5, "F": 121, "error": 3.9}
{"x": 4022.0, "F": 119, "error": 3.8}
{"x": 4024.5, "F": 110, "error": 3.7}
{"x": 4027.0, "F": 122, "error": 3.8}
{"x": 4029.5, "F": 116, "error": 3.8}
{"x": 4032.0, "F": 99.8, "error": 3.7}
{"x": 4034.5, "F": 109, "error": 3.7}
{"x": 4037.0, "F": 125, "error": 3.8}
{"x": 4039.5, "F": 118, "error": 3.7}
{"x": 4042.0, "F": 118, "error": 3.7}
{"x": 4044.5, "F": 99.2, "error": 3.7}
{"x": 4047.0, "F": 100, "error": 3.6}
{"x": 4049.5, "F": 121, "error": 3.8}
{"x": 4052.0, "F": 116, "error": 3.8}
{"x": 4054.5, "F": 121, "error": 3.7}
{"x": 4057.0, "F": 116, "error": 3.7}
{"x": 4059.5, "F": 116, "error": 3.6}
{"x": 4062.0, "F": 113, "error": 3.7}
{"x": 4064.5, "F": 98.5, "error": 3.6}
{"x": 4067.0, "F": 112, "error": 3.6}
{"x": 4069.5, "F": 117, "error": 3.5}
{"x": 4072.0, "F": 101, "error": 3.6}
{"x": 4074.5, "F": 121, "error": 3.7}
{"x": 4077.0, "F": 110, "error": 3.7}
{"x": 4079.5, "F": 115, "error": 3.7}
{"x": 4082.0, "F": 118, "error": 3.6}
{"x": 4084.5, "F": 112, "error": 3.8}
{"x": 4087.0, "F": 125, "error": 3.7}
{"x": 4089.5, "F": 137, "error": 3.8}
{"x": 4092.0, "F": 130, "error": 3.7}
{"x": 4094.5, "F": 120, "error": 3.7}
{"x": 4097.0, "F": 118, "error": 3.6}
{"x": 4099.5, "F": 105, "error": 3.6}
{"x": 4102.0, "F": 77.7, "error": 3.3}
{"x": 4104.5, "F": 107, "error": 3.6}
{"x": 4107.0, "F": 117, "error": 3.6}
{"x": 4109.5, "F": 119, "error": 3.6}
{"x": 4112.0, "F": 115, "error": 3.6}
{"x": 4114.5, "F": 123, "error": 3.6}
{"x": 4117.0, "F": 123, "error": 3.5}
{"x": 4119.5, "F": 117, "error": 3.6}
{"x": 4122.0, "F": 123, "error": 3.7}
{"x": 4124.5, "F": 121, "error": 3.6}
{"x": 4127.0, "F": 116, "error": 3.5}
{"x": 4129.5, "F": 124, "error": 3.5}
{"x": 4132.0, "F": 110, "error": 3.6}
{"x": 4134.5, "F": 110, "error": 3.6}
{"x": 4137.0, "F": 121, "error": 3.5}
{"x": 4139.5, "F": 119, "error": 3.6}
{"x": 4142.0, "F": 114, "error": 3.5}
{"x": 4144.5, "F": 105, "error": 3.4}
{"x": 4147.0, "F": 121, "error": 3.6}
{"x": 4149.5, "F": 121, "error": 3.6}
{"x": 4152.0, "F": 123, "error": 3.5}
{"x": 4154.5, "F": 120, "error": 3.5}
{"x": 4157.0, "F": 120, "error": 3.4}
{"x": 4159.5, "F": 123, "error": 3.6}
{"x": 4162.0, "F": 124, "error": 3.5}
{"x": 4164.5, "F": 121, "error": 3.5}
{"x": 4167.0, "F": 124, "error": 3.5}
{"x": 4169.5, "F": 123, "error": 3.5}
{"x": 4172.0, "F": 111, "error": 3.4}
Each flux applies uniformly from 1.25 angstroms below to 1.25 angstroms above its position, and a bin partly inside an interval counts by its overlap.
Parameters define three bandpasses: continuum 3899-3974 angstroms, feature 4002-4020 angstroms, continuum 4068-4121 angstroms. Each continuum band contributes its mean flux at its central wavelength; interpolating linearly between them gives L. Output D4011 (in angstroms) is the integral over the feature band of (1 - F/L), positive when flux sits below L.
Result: -4.2 angstroms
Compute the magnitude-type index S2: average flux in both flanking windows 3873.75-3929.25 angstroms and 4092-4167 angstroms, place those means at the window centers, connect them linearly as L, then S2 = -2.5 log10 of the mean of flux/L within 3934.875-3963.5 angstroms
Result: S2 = 0.20 mag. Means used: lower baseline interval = 87.2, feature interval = 77.6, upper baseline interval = 117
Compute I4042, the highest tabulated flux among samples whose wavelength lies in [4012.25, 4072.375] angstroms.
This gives 125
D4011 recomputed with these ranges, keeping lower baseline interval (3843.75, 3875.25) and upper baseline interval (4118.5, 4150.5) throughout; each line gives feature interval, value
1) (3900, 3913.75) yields 0.7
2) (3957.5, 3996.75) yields 6.8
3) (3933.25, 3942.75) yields 4.9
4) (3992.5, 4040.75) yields -2.7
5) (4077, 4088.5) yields -0.4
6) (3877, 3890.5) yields 2.3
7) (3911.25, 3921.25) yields 0.8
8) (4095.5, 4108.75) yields 1.0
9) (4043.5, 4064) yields -0.3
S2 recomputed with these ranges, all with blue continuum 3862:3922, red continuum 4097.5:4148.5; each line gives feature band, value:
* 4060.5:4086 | -0.024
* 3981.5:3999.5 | -0.090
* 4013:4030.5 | -0.117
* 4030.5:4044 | -0.072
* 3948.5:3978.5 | 0.312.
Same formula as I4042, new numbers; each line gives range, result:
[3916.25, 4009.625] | 119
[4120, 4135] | 124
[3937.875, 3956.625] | 95.5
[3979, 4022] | 121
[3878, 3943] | 106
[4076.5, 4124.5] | 137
